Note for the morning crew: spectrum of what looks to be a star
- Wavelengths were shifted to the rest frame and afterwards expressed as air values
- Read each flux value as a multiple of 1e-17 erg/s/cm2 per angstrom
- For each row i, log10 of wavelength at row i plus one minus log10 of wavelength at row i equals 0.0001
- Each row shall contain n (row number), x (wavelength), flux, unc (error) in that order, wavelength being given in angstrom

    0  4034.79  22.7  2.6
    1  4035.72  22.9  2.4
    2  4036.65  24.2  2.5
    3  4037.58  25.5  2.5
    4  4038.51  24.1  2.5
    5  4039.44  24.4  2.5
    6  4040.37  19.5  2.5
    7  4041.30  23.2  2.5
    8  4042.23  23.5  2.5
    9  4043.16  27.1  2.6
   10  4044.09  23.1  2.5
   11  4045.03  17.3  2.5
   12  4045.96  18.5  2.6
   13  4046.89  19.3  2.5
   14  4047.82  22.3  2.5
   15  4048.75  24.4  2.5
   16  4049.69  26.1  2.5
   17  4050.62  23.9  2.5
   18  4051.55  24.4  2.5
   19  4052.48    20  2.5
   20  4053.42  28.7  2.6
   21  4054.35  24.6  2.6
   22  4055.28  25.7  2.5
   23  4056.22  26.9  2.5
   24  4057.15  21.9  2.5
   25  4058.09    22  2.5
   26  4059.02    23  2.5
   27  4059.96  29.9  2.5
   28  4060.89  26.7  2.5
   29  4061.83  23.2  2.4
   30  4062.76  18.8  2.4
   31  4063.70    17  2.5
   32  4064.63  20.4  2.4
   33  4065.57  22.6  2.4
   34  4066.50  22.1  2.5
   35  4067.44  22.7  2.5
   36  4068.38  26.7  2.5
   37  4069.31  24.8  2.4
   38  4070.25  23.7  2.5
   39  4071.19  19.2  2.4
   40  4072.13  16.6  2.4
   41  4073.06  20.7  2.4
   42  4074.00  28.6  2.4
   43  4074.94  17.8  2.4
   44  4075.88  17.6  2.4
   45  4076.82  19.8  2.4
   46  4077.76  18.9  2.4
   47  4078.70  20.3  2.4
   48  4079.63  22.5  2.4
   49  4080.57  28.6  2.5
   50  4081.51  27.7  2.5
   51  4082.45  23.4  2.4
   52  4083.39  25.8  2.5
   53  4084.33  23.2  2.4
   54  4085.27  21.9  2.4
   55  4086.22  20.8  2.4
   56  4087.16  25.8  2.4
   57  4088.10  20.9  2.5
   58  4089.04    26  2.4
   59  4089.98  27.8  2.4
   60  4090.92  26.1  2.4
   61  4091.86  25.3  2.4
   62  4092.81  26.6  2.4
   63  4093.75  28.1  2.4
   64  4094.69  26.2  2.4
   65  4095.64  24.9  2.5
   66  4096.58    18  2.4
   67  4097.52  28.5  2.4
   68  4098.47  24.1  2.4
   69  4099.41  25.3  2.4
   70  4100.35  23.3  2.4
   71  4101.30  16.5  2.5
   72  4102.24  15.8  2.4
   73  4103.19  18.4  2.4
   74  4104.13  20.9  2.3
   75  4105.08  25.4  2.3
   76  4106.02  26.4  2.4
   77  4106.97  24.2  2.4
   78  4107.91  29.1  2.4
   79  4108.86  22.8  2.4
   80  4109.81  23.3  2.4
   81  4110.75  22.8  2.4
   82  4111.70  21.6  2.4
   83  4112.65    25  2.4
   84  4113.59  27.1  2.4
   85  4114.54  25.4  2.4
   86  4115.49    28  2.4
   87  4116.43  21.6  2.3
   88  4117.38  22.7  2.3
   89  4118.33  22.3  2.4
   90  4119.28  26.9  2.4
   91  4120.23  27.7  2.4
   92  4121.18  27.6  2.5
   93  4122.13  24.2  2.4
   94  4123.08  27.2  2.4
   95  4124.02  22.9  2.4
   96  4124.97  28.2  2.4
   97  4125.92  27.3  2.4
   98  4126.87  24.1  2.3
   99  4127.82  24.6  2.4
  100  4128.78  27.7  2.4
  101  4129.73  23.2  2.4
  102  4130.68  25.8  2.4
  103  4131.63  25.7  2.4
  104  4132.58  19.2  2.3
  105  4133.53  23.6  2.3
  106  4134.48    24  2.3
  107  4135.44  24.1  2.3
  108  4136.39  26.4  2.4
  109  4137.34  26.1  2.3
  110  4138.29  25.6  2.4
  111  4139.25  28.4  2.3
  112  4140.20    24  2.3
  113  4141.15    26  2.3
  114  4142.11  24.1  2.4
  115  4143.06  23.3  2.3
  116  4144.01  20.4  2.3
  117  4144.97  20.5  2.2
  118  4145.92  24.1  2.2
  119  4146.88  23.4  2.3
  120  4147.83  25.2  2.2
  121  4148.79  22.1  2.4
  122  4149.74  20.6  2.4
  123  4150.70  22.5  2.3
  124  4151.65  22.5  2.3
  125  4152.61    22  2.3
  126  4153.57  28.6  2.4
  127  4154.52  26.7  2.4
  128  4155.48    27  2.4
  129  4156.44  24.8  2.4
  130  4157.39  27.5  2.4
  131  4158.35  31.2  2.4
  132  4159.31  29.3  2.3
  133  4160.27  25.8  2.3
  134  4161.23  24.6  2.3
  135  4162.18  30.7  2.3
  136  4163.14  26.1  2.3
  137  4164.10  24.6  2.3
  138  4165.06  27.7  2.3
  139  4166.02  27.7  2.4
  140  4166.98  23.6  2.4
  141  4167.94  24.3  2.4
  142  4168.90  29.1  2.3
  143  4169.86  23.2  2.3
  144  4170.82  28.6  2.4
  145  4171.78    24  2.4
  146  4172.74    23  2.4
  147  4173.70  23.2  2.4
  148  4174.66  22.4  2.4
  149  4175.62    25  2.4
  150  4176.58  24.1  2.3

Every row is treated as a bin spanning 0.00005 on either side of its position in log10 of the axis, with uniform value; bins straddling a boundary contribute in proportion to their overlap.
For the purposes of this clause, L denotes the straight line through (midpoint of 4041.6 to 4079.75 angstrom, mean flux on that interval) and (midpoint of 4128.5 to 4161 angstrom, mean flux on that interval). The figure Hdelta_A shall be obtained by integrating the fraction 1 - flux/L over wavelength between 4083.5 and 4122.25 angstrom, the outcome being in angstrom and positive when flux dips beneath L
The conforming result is -0.81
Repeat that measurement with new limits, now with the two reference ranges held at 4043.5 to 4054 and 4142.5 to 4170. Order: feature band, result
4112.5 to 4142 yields -0.91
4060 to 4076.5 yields 0.83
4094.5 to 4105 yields 0.80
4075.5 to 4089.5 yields 0.31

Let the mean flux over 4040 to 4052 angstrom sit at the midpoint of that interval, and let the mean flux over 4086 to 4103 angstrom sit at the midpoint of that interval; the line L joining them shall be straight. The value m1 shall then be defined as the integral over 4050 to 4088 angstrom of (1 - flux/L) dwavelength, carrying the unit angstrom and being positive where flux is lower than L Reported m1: 0.3 angstrom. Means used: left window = 22.5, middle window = 23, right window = 23.8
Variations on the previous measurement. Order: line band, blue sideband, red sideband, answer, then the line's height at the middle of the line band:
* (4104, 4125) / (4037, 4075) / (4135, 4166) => -0.5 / 24.4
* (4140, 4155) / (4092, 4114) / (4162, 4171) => 1.2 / 25.5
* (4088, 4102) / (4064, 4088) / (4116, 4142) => -0.7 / 23.4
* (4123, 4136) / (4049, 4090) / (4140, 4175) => -0.2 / 24.4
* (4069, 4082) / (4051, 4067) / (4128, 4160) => 1.0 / 23.7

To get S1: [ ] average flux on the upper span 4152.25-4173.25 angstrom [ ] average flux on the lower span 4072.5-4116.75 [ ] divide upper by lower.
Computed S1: 1.12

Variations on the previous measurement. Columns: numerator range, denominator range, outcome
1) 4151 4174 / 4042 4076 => 1.14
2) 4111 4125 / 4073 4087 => 1.11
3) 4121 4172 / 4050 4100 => 1.07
